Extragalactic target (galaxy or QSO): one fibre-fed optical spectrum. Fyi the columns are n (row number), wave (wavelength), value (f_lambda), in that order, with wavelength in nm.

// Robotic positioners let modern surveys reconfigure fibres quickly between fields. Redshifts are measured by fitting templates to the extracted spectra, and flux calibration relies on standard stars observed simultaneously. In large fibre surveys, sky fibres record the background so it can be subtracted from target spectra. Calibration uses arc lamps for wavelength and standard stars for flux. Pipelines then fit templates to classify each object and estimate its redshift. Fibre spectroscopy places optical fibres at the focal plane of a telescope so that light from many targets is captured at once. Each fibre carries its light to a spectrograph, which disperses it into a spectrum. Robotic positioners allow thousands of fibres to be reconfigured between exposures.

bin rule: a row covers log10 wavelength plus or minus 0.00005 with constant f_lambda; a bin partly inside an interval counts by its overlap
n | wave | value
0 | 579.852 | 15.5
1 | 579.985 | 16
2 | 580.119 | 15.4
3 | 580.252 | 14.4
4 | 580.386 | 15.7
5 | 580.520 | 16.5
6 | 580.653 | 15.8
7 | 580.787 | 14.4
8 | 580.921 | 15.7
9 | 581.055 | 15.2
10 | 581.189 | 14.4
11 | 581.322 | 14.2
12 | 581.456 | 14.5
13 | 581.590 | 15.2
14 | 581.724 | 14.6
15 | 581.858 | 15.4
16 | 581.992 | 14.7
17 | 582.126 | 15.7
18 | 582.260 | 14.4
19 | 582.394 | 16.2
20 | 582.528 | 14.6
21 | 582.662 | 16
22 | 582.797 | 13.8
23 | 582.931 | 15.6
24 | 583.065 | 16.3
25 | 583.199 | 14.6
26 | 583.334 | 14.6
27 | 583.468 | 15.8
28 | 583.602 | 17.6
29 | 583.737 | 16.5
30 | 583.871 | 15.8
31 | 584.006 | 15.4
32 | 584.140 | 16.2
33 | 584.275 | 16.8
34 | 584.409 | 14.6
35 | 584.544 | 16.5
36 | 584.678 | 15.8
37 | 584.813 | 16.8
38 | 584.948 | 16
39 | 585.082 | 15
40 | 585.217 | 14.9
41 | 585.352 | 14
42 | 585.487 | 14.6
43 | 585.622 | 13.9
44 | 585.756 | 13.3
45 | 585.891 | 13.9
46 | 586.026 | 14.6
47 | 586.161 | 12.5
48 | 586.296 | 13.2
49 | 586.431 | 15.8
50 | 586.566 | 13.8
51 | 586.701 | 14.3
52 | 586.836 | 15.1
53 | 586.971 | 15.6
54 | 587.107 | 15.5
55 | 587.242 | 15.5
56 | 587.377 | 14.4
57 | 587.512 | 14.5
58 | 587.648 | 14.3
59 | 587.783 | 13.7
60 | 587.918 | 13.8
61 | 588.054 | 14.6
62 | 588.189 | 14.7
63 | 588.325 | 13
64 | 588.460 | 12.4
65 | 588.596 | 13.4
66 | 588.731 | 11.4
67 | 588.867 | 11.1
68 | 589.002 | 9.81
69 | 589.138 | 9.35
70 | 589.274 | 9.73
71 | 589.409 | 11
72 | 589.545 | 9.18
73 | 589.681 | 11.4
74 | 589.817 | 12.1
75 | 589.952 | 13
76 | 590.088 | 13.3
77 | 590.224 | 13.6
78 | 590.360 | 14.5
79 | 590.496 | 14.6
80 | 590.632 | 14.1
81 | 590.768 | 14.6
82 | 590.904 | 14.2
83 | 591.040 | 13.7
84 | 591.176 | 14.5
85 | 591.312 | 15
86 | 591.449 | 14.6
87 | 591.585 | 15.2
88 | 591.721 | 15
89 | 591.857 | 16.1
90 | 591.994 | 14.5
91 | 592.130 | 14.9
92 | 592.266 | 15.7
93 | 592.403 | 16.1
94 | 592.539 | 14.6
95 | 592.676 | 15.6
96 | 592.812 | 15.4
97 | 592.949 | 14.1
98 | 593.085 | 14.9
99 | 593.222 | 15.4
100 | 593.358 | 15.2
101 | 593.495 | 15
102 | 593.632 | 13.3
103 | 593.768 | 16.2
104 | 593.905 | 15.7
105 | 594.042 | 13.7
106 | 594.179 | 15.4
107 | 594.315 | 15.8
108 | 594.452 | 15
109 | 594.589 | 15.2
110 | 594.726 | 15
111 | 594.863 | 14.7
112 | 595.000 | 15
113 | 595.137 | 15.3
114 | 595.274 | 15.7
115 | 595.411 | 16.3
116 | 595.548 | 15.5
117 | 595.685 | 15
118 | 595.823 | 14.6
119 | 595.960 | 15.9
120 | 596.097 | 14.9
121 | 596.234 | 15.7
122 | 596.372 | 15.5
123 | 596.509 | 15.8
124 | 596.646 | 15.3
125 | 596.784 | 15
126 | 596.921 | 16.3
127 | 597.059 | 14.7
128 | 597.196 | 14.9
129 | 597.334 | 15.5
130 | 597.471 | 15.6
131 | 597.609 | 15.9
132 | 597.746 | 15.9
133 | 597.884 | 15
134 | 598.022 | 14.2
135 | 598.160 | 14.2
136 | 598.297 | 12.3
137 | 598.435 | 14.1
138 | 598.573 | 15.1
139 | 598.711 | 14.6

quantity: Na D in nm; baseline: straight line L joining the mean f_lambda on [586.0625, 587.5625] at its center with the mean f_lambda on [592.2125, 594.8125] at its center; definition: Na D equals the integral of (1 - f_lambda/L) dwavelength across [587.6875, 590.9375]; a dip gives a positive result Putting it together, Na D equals 0.477 nm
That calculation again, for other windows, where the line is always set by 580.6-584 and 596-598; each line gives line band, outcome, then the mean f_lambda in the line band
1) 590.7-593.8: 0.09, 14.9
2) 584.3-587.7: 0.12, 14.8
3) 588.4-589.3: 0.25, 11.1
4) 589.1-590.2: 0.29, 11.3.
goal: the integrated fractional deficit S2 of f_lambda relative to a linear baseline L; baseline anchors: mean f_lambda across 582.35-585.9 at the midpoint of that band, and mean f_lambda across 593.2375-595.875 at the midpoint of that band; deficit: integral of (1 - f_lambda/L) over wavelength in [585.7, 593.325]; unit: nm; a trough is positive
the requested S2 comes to 0.715 nm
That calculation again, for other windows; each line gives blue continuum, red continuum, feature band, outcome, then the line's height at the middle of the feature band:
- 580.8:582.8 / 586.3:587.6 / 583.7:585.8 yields -0.068 nm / 14.9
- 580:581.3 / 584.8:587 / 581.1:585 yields -0.149 nm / 14.9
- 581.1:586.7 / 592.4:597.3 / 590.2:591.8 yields 0.069 nm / 15.2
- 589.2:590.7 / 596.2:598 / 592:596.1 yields -0.303 nm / 14.1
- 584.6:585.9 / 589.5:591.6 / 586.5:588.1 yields -0.023 nm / 14.4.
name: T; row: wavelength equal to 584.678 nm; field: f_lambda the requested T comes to 15.8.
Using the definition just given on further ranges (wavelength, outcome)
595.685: 15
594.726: 15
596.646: 15.3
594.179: 15.4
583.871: 15.8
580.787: 14.4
